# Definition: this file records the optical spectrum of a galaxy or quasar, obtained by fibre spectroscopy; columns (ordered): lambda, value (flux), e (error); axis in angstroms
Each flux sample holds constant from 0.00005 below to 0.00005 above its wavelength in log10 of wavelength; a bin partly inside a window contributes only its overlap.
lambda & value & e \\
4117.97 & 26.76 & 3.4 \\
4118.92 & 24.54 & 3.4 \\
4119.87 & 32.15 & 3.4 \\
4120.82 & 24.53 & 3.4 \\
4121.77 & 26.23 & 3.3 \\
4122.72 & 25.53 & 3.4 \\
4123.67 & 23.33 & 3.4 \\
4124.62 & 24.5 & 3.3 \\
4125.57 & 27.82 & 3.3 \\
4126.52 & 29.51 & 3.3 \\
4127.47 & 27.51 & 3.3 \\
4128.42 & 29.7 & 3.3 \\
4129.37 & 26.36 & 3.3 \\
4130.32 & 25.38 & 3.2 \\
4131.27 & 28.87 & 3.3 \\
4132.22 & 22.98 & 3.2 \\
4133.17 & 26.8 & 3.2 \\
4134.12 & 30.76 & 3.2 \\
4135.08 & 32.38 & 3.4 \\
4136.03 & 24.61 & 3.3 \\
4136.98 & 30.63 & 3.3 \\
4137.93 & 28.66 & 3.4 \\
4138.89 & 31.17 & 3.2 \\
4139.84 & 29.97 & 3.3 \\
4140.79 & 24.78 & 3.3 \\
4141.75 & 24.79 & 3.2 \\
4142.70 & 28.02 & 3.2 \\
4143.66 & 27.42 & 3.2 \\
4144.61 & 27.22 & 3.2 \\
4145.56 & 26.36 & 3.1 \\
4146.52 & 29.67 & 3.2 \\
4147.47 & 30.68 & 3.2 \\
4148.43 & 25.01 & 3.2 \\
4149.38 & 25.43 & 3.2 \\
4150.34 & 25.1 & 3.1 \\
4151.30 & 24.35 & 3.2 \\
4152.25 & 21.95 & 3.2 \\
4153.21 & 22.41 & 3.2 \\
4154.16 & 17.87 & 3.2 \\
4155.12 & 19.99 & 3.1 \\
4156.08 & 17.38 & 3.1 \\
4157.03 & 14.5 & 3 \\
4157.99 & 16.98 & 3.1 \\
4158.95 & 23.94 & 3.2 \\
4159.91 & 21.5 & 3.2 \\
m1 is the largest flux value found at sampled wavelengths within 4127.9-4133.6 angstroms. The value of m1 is 29.7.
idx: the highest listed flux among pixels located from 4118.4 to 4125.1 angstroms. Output 32.15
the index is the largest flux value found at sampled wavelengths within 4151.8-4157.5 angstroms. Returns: 22.41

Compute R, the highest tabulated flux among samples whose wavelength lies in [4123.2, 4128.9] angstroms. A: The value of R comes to 29.7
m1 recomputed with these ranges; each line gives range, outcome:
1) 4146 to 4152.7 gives 30.68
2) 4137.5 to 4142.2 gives 31.17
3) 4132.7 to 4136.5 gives 32.38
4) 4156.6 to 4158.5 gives 16.98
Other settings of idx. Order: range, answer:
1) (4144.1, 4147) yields 29.67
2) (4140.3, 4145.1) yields 28.02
